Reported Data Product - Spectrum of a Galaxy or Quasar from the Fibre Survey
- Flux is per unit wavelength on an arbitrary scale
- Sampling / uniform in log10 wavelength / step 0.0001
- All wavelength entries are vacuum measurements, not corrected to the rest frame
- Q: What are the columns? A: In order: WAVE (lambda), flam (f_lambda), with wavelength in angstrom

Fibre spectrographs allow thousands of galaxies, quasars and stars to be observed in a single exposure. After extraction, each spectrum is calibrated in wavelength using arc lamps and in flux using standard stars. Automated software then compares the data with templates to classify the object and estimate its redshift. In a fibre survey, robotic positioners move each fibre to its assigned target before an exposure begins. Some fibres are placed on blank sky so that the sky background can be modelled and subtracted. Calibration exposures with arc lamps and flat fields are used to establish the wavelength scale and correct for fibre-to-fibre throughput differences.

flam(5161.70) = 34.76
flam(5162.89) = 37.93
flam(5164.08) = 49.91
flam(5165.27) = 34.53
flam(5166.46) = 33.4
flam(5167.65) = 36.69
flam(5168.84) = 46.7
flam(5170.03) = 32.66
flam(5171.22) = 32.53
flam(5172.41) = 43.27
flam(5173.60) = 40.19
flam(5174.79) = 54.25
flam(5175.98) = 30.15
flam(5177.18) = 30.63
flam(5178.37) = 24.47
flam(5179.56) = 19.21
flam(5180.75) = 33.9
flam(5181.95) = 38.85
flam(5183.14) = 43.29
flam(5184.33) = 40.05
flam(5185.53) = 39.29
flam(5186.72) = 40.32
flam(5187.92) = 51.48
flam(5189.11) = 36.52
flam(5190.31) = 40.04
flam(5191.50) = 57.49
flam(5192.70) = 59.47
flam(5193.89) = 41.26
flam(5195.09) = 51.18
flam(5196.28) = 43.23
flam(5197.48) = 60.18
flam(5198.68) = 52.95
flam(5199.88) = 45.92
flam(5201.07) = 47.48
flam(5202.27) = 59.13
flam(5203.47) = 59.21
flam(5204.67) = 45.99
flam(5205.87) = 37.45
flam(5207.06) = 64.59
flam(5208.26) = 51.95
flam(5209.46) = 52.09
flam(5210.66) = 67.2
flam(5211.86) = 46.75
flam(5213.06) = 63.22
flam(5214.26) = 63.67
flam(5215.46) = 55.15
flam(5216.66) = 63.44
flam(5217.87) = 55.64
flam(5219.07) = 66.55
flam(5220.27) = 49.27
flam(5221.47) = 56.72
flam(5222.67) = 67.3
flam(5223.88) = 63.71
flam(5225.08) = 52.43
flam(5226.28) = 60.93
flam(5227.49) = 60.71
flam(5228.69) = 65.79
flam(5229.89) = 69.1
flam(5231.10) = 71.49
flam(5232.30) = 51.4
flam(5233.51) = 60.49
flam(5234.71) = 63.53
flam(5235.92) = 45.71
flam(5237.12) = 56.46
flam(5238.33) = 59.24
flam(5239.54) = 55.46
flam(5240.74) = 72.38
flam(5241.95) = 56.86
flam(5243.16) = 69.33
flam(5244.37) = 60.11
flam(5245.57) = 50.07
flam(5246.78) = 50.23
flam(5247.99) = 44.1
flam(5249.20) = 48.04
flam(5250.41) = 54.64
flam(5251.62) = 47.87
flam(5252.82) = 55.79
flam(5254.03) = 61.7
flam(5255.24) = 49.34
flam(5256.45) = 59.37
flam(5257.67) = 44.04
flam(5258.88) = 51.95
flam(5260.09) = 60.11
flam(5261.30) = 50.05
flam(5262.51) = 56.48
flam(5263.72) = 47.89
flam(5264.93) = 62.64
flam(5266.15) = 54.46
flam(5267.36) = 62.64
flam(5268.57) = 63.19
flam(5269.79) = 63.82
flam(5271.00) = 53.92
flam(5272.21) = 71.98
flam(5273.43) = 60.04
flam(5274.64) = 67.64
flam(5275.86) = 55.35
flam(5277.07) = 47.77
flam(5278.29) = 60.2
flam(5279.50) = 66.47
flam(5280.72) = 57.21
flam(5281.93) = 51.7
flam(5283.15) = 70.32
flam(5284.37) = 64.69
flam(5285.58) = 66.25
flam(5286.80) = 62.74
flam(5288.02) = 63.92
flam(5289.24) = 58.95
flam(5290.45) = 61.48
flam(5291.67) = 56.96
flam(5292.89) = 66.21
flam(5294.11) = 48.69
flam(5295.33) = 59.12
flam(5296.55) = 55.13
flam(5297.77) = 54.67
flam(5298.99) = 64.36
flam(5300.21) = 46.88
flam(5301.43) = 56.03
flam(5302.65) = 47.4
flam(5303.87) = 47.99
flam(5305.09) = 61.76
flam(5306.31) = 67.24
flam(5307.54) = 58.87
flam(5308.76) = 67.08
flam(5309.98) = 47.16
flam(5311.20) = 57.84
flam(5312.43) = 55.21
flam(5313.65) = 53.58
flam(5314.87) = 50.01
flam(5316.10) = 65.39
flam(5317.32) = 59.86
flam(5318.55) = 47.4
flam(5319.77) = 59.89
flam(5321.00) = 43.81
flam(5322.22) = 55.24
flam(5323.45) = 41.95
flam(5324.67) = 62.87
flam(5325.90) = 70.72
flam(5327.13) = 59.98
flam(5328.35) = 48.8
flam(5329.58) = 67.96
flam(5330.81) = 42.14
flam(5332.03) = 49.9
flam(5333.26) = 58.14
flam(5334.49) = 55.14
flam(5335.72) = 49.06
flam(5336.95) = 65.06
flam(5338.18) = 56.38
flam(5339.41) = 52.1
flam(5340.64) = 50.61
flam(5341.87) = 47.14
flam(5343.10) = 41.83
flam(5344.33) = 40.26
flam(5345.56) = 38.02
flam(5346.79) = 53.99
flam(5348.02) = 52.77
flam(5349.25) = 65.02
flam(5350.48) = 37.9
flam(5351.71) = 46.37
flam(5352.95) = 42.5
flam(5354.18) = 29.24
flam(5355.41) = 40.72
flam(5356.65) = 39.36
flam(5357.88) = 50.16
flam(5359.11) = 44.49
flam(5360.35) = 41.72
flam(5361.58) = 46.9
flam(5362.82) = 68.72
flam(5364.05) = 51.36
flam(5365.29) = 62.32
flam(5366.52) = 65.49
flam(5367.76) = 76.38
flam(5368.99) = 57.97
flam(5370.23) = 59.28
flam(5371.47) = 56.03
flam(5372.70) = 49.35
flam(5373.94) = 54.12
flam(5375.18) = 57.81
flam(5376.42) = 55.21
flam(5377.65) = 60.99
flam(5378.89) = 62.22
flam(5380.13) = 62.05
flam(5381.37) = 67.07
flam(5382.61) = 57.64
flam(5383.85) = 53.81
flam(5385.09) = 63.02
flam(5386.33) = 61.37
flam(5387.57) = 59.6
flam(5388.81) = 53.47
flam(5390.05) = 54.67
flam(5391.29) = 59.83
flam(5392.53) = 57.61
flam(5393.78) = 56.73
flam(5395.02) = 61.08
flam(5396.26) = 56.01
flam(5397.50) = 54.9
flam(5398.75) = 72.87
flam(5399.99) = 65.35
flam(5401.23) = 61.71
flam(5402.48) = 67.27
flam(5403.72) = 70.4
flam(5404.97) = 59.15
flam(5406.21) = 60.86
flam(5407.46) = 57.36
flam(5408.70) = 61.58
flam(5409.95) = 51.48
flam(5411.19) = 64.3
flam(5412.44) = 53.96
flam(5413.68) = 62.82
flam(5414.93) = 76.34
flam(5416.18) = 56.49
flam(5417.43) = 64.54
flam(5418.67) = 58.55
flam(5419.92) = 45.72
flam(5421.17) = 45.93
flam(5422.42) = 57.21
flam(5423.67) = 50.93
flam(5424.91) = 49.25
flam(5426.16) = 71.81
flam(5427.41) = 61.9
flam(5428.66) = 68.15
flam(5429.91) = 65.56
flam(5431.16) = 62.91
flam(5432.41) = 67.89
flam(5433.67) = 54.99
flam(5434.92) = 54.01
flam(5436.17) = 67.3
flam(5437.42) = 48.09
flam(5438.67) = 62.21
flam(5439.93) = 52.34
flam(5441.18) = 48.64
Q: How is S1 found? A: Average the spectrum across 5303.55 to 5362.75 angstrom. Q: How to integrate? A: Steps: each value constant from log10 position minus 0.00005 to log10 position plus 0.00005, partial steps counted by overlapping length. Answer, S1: 52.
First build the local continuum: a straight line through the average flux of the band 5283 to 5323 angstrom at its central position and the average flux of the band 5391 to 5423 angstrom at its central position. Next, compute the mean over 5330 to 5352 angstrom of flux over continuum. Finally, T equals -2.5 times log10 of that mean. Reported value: 0.16 mag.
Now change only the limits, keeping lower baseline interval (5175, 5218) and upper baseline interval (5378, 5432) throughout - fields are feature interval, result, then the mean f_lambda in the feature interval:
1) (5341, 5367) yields 0.19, 47.9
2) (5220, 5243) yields -0.21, 60.3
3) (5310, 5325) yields 0.02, 54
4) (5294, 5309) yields -0.05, 56.6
